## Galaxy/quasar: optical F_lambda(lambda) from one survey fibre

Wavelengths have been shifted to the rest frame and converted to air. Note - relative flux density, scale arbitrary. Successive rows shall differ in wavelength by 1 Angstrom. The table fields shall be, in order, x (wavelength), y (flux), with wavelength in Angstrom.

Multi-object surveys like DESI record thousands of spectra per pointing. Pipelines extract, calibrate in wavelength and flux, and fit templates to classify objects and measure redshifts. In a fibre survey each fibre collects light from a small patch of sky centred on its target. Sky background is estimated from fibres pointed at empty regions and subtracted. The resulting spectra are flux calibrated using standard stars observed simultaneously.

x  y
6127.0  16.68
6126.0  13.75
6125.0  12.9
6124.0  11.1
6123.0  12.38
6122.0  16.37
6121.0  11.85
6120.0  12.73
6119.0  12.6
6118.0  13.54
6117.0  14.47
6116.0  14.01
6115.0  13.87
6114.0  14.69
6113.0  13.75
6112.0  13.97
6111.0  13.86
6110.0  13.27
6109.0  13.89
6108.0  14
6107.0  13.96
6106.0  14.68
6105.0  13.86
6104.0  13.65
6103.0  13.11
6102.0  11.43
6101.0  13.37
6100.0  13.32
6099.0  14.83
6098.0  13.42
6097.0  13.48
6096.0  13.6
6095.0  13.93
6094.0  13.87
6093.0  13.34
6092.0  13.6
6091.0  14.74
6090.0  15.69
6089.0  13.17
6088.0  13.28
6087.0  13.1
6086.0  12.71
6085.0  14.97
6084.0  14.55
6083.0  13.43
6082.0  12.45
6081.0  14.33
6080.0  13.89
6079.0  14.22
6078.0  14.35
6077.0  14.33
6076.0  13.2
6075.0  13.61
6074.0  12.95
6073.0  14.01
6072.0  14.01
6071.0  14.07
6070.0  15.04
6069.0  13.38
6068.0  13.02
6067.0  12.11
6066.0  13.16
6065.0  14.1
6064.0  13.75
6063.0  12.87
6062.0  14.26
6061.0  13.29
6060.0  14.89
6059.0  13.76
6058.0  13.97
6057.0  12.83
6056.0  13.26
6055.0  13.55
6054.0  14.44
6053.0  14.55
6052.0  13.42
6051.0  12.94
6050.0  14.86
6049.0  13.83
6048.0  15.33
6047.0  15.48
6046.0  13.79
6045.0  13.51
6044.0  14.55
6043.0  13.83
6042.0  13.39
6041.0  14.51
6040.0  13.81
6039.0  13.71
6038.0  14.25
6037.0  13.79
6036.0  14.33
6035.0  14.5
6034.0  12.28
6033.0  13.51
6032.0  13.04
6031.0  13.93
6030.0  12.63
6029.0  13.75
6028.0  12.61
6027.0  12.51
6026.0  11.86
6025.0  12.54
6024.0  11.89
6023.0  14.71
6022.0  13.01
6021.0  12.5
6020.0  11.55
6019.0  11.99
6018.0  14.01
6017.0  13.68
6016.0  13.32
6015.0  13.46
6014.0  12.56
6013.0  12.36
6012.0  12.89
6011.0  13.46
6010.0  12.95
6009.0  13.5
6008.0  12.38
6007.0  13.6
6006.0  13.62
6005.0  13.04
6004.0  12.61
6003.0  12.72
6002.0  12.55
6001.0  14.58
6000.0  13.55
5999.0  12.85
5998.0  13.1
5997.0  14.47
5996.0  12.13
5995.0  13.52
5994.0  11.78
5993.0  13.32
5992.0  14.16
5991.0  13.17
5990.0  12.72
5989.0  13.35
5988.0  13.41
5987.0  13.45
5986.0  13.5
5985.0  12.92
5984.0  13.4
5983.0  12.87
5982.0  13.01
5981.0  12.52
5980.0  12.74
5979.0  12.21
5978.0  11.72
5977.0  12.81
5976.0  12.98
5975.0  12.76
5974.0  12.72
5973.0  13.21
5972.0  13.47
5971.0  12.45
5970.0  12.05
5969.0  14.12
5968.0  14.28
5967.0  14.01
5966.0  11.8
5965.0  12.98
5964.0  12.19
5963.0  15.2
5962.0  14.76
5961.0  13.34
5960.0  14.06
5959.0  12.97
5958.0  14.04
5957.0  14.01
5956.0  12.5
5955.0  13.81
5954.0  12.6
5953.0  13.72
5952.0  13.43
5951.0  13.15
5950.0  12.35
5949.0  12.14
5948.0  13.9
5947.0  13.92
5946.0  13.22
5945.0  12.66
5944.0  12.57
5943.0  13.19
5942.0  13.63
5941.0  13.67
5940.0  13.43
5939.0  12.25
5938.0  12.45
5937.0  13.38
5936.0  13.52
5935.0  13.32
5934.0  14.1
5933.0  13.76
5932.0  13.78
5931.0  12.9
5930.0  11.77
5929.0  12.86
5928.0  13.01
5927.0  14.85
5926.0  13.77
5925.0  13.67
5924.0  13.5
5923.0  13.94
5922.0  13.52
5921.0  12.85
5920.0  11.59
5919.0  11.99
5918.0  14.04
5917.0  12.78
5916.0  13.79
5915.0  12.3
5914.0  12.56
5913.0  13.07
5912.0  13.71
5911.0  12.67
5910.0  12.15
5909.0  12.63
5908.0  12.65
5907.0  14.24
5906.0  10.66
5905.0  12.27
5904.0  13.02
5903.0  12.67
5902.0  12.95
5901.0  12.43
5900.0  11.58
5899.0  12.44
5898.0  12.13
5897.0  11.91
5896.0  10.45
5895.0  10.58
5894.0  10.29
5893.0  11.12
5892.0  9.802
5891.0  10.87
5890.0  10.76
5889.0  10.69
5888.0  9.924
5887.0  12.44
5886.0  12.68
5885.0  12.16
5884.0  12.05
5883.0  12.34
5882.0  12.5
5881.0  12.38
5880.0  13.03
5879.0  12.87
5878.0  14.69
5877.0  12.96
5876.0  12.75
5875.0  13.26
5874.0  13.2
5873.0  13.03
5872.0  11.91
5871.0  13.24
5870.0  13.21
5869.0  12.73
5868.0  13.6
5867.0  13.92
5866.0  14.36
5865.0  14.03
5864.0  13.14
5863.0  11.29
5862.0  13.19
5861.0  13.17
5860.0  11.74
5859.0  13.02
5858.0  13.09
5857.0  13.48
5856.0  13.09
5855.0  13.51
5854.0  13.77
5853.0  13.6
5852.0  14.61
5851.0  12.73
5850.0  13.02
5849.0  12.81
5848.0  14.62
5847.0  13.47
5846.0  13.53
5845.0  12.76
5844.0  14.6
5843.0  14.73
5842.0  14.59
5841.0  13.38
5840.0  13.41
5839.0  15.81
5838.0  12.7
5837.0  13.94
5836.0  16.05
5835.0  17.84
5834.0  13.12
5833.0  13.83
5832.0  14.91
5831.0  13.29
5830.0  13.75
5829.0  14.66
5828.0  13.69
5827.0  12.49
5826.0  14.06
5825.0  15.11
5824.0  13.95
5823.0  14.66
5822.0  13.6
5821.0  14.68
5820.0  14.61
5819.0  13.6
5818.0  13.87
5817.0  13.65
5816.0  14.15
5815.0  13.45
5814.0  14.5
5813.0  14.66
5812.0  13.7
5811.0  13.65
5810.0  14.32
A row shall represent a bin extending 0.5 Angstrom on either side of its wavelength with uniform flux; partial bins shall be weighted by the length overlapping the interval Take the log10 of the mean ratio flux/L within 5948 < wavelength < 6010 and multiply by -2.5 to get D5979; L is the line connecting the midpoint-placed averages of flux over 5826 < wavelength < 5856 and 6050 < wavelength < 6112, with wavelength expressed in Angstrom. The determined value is 0.05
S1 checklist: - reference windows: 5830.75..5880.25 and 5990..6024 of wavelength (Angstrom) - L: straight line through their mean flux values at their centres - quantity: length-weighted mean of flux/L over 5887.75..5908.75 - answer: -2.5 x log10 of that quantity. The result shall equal 0.16 mag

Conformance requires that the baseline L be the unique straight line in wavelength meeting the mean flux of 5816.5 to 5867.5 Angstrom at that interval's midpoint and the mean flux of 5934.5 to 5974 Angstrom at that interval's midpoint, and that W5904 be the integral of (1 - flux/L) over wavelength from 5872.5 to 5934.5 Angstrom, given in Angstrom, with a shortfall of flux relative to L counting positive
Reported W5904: 4.5 Angstrom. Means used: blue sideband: 13.8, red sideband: 13.3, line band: 12.5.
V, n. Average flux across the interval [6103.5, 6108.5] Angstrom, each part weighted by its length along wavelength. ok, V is 14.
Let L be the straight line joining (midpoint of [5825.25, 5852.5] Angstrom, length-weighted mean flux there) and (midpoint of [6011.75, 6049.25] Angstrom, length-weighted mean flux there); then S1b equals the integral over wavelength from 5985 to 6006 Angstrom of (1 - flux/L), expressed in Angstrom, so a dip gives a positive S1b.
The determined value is 0.5 Angstrom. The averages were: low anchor 14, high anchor 13.4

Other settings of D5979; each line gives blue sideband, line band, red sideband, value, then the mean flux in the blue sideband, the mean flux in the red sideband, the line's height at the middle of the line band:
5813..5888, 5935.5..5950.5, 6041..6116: 0.05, 13.5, 13.8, 13.7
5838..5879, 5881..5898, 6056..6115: 0.19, 13.4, 13.7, 13.5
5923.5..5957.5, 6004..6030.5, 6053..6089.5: 0.05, 13.3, 13.7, 13.5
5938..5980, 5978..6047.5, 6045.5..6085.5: 0.02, 13.2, 13.9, 13.5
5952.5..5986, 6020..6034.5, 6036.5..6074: 0.06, 13.2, 13.9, 13.6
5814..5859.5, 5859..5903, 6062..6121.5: 0.13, 13.9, 13.7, 13.9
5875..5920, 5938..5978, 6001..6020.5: -0.05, 12.2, 13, 12.6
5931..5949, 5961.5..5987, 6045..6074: 0.03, 13.3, 13.8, 13.4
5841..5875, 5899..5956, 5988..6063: 0.03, 13.4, 13.4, 13.4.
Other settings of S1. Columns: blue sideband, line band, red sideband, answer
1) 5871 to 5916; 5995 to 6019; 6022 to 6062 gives 0.01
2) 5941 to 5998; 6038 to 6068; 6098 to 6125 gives -0.04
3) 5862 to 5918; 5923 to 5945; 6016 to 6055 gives -0.04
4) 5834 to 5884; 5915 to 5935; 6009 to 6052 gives 0.01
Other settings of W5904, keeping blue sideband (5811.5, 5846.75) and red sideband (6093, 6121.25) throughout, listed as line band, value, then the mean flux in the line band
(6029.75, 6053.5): -0.3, 13.9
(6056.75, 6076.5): 0.1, 13.6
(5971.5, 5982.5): 0.9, 12.7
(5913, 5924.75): 0.8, 13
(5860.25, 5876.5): 1.1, 13.1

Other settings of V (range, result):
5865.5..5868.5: 14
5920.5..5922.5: 13.2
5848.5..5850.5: 12.9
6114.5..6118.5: 14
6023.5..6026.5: 12.1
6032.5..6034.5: 12.9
